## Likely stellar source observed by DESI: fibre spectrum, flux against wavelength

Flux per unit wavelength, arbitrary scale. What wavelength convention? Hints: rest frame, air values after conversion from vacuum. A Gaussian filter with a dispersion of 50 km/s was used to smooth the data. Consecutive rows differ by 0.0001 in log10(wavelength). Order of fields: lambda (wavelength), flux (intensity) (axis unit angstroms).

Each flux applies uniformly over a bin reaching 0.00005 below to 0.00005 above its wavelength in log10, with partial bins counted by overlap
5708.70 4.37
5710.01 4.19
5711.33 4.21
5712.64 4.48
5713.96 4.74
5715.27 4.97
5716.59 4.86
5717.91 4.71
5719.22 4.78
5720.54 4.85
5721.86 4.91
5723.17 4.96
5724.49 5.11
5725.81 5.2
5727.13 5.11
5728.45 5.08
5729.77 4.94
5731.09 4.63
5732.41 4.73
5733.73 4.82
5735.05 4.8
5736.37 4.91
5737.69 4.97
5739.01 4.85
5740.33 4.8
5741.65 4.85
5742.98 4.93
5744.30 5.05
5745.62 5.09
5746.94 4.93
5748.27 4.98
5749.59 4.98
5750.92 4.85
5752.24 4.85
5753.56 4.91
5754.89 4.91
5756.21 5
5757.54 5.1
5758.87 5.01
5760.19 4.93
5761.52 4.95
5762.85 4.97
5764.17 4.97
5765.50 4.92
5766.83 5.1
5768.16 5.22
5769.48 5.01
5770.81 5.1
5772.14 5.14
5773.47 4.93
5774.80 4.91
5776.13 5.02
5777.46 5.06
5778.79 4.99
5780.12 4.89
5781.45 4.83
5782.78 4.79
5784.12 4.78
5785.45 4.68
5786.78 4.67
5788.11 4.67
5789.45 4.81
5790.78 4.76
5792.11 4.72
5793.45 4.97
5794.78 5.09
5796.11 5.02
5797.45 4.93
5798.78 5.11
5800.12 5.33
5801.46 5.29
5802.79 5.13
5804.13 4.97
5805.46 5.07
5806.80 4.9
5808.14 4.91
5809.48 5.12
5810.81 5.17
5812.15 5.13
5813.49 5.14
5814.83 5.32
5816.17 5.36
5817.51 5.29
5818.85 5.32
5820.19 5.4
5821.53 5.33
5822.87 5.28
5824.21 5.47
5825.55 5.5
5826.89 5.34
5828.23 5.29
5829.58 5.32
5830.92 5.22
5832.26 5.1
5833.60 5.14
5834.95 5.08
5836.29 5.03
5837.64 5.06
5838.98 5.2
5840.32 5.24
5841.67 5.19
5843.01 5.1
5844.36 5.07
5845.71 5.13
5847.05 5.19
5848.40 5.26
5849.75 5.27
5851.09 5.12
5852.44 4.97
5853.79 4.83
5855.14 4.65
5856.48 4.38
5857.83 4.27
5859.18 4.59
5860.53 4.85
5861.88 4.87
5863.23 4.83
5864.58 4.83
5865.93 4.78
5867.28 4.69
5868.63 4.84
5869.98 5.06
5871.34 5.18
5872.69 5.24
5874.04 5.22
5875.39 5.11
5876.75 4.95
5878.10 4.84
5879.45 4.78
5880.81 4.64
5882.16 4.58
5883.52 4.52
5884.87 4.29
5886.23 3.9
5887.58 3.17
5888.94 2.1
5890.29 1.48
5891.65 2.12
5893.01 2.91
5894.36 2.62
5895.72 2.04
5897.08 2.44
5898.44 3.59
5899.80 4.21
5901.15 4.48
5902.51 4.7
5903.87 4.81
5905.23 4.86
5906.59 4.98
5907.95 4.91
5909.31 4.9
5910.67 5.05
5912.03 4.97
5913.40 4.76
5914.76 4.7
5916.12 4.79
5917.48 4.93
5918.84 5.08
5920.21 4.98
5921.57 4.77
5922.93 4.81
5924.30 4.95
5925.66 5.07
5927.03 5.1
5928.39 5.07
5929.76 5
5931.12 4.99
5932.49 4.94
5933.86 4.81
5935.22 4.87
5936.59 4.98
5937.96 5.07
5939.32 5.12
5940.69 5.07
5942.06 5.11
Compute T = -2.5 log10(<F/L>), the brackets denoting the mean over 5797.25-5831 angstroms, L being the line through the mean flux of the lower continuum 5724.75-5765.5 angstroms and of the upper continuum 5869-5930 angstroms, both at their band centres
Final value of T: -0.12 mag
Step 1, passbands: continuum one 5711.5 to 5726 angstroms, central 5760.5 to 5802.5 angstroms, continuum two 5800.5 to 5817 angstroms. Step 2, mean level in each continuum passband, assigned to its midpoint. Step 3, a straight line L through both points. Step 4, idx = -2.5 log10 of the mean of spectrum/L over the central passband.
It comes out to 0.02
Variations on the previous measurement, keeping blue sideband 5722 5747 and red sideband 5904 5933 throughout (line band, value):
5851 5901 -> 0.18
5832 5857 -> -0.03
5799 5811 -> -0.04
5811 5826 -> -0.08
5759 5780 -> -0.02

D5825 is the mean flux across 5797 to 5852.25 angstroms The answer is 5.19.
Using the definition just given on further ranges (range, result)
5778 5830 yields 5.08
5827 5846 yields 5.16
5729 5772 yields 4.94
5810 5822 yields 5.27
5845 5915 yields 4.41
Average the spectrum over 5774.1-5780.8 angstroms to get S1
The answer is 4.97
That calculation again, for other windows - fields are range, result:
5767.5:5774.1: 5.08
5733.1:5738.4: 4.88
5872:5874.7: 5.24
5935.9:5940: 5.06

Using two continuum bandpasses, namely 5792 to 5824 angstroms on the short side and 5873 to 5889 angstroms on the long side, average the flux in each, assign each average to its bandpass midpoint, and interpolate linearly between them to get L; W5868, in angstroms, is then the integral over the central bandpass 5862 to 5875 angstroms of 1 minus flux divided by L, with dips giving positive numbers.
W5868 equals -1.1 angstroms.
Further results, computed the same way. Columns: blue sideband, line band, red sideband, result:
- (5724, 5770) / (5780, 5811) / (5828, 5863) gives 0.3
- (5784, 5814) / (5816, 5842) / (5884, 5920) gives -3.2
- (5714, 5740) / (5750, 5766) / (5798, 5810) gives 0.1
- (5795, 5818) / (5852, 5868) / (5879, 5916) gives -1.0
